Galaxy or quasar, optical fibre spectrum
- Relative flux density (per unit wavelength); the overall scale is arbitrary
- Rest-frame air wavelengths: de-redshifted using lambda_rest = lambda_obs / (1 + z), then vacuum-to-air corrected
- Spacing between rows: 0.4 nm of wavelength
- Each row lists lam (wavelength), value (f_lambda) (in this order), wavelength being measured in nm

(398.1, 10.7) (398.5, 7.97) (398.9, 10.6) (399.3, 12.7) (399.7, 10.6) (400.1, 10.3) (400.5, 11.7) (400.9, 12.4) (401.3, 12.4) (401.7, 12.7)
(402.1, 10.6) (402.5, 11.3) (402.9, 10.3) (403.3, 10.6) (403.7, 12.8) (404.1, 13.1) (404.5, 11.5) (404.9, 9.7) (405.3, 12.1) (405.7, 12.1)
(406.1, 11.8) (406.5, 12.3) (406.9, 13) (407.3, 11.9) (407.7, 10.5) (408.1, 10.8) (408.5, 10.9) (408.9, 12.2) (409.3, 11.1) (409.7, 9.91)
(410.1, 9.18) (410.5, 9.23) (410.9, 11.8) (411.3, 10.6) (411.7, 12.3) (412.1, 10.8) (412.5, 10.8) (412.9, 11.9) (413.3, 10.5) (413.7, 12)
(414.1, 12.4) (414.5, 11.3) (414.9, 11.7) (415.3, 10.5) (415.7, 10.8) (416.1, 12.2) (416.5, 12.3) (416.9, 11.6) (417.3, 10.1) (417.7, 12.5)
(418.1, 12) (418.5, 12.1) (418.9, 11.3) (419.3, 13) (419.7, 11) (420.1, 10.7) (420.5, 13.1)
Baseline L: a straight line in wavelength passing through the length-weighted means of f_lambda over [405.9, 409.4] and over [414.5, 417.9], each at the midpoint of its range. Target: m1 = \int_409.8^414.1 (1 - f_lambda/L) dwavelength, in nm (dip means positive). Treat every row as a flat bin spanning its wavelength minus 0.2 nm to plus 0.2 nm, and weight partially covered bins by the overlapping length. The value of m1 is 0.216 nm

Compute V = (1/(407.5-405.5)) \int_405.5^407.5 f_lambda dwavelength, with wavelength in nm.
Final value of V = 12.2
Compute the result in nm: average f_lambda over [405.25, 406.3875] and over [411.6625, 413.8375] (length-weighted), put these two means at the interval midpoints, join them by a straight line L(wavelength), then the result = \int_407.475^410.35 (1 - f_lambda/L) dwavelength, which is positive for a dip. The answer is 0.26 nm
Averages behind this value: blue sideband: 12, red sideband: 11.3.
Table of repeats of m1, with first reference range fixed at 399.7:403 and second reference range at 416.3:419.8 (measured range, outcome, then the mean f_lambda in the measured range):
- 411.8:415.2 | 0.079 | 11.4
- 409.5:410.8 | 0.224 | 9.62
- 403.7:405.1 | -0.015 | 11.6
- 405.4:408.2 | -0.063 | 11.8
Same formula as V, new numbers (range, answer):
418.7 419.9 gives 11.8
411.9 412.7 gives 10.8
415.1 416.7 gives 11.5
